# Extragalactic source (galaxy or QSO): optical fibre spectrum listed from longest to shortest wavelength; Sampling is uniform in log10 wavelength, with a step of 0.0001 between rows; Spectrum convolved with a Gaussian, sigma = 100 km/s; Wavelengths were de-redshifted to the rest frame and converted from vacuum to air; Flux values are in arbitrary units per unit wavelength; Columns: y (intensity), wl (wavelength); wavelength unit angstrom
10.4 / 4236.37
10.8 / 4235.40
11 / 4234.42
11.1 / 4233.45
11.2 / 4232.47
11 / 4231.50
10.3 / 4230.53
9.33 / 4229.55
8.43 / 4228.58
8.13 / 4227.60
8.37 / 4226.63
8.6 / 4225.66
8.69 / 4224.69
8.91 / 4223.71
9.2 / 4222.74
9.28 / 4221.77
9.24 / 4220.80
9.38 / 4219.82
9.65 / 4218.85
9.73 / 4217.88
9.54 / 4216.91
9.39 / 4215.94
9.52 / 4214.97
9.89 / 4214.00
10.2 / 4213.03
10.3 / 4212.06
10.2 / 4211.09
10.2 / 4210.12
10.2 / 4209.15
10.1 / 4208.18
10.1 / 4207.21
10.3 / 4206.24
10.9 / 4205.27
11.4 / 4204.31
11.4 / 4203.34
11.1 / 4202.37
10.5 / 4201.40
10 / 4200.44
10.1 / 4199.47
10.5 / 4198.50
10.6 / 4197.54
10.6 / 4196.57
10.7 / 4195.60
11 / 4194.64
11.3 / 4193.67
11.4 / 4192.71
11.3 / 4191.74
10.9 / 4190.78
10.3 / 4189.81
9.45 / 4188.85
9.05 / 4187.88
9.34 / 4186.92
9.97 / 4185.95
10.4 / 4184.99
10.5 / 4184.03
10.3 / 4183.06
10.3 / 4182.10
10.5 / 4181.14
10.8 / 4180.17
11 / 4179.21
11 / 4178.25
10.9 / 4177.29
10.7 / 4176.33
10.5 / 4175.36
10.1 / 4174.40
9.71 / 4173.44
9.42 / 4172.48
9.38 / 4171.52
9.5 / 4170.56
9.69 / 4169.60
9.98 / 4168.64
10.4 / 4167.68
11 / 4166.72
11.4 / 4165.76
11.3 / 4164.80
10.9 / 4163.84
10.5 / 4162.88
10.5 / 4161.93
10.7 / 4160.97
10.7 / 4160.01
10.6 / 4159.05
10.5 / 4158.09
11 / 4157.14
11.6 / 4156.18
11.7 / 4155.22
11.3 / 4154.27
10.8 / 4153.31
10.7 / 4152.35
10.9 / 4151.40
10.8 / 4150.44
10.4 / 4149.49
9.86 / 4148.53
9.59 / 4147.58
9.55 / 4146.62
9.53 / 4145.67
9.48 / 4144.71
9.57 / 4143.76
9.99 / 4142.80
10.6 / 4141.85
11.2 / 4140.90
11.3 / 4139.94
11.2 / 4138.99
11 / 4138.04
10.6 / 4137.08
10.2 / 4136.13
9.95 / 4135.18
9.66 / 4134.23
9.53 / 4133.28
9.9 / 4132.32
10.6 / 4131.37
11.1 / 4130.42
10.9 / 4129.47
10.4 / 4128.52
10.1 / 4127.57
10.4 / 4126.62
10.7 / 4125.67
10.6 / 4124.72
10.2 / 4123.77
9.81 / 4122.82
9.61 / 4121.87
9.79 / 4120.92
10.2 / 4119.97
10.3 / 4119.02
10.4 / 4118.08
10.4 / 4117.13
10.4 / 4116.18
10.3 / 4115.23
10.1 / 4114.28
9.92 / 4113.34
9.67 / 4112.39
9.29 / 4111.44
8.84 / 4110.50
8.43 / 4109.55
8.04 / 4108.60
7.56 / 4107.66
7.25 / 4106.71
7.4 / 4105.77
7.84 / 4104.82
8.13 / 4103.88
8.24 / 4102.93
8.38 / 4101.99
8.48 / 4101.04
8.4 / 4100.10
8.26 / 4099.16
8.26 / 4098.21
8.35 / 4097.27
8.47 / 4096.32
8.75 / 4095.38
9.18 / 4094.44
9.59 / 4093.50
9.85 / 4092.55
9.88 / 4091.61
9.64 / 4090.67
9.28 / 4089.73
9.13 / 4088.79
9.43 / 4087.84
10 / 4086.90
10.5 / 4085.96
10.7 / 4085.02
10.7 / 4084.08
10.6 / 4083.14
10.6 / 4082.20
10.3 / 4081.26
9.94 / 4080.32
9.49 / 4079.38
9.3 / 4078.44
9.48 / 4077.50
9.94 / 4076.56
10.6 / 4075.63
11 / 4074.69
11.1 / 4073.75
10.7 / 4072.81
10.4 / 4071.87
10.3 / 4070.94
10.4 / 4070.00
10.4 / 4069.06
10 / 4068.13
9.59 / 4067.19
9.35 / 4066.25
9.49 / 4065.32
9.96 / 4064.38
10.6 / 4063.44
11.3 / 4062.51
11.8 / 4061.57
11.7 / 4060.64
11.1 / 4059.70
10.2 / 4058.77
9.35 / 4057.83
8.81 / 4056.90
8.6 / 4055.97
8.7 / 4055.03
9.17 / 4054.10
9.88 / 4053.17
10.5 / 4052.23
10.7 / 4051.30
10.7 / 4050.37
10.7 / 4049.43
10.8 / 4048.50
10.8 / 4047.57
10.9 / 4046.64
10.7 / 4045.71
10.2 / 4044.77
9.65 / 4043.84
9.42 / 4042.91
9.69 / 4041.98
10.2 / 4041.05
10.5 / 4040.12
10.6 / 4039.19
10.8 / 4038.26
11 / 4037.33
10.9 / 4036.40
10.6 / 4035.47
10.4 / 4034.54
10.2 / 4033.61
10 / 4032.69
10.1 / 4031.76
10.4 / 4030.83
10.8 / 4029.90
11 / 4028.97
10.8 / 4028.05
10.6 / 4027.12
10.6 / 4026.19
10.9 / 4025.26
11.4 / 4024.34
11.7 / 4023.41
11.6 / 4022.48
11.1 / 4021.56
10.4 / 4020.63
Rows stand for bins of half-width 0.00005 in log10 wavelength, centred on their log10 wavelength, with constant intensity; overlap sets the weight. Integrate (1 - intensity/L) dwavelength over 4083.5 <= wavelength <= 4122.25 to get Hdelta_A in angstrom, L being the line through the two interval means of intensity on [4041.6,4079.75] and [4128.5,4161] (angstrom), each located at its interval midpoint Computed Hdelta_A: 4.3 angstrom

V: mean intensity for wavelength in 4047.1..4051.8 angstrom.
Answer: 10.7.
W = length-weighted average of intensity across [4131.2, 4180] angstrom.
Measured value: 10.5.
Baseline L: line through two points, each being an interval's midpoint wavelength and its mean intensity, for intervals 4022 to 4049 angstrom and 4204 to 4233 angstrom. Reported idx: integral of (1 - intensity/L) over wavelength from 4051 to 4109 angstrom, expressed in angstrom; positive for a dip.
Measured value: 4.44 angstrom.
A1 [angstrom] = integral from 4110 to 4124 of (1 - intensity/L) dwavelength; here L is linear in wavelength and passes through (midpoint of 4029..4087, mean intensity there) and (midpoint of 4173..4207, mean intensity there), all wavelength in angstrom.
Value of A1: 0.6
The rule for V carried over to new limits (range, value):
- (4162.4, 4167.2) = 11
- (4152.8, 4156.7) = 11.3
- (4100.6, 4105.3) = 8.2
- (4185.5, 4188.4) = 9.42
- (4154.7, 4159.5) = 11.1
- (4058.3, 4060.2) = 10.6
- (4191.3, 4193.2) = 11.4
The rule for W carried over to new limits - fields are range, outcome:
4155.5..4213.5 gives 10.5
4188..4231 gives 10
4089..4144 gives 9.59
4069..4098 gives 9.91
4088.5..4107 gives 8.65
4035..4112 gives 9.75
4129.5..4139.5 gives 10.4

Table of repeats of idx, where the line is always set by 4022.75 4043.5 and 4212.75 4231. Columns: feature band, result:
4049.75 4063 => 0.29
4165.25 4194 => -2.44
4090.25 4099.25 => 0.97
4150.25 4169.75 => -2.32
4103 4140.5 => 0.59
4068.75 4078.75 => -0.05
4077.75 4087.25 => 0.02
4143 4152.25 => -0.22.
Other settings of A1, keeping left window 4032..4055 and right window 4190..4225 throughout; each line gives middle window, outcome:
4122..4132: -0.2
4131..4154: -0.1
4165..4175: 0.1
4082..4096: 0.7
